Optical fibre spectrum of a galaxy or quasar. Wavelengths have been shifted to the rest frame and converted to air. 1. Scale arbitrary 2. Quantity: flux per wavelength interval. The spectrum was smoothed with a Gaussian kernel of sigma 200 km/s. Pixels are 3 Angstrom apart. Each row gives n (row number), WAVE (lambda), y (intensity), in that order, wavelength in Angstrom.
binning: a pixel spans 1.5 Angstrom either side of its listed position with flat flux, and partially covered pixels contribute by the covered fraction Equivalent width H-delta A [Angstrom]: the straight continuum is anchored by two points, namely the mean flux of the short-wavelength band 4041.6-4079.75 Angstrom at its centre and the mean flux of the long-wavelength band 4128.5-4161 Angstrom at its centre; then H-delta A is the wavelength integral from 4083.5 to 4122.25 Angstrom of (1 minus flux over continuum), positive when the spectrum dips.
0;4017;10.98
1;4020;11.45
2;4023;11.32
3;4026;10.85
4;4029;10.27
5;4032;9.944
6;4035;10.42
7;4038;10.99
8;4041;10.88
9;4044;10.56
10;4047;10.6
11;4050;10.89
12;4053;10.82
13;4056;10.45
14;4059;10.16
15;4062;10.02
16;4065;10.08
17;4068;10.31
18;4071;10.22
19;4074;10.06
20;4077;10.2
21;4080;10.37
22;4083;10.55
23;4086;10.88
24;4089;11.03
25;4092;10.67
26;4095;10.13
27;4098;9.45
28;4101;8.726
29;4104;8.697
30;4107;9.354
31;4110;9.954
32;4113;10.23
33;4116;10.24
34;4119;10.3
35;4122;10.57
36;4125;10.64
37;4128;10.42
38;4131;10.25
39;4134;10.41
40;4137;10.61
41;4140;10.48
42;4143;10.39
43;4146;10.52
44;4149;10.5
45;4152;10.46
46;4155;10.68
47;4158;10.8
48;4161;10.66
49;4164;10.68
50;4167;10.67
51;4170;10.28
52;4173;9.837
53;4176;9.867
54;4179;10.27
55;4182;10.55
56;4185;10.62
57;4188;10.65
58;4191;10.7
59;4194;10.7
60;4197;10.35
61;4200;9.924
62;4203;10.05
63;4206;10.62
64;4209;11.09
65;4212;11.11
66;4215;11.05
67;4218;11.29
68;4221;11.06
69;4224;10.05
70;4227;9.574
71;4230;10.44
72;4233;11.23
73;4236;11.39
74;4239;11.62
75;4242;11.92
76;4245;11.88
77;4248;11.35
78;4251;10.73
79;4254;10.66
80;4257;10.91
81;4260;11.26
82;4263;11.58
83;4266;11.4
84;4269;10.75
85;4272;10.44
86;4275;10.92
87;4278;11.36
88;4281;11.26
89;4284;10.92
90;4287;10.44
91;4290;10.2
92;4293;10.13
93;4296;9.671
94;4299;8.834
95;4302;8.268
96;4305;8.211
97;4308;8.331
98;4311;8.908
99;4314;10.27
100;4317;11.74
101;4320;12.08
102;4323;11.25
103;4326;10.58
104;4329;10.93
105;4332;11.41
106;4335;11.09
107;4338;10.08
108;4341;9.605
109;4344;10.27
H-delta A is 1.6 Angstrom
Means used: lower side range 10.4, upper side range 10.5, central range 10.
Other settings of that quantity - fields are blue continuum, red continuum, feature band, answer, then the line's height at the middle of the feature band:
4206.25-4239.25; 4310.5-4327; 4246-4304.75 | 1.9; 10.9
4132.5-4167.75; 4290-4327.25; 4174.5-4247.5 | -3.3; 10.3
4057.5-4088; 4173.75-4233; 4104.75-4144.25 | 0.5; 10.4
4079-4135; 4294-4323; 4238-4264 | -4.0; 9.82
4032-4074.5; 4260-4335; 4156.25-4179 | 0.1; 10.4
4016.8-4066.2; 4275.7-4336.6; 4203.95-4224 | -1.0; 10.4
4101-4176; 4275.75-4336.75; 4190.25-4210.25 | -0.4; 10.3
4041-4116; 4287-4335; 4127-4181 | -1.4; 10.2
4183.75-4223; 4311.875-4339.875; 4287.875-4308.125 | 3.2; 10.9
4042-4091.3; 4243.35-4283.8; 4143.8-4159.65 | 0.2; 10.7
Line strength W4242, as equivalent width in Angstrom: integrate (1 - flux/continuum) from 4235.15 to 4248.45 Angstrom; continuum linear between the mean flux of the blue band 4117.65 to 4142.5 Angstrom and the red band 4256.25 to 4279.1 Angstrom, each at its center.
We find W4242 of -0.85 Angstrom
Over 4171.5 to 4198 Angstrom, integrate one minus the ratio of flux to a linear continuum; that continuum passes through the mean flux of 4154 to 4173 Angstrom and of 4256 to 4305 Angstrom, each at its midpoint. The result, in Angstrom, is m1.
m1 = 0.4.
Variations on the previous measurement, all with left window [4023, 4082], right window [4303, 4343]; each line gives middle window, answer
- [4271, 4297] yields -0.7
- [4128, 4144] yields 0.0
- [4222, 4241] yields -0.7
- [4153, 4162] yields -0.3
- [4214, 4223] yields -0.6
